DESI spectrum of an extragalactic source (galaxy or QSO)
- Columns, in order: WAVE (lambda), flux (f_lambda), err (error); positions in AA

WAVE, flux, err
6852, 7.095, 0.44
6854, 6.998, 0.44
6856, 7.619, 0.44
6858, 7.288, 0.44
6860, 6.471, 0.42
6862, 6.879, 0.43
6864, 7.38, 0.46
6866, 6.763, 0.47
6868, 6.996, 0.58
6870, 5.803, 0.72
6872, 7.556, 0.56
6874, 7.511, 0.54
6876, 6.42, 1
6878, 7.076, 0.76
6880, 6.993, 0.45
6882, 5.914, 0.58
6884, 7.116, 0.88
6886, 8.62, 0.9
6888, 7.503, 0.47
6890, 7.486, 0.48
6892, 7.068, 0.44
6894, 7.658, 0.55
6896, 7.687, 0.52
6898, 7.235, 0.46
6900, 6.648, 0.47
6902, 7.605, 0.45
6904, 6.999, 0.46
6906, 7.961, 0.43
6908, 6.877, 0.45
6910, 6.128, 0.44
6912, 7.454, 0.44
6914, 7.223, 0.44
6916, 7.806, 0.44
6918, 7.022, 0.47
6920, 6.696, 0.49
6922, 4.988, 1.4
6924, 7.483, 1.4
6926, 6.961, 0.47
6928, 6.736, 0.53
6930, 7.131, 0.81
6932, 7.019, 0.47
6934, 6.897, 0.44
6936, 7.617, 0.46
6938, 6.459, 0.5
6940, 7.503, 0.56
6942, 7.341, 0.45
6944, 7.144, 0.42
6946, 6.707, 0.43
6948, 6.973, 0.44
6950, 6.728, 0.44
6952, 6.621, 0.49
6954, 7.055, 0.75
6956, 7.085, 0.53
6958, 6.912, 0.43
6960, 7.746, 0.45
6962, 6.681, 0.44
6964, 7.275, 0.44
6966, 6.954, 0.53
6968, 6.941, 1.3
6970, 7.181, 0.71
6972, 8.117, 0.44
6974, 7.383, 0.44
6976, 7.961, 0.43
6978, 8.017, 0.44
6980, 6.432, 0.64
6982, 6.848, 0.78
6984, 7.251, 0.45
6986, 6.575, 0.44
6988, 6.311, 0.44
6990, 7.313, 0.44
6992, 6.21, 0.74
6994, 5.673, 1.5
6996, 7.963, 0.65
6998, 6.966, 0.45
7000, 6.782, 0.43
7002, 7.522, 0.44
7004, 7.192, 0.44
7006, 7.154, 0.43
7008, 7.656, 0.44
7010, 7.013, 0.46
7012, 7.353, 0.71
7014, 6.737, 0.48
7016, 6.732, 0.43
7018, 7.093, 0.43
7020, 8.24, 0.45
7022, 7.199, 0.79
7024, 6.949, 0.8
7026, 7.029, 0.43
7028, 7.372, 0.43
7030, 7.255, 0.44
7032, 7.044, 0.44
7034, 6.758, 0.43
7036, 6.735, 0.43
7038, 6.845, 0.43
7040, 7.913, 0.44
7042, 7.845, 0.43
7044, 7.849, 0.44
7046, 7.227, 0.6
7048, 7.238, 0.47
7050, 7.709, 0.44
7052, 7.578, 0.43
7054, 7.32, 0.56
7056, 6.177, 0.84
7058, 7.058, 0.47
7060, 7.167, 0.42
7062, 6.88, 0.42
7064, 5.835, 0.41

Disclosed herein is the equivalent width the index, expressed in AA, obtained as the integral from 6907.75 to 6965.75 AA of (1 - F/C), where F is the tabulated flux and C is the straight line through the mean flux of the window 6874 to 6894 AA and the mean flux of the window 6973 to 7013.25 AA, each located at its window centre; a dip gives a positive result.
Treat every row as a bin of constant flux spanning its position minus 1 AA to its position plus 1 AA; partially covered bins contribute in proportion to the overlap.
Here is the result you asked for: 1.2 AA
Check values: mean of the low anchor 7.18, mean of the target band 6.98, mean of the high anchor 7.08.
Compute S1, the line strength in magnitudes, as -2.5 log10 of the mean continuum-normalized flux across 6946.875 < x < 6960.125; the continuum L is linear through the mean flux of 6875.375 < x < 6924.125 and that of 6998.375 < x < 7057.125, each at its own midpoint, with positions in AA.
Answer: 0.03 mag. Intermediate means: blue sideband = 7.11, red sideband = 7.22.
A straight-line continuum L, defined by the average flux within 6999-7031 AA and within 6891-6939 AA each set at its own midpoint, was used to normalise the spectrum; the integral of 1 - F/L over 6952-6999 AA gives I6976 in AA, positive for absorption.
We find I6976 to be 0.5 AA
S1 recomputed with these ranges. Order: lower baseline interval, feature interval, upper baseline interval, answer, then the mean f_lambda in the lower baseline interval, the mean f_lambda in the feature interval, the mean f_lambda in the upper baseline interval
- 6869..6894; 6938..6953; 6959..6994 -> 0.02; 7.11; 6.97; 7.09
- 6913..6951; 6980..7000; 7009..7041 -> 0.05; 6.97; 6.77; 7.14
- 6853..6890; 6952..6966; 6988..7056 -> 0.01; 7.06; 7.08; 7.17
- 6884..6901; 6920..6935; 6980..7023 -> 0.09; 7.47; 6.74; 7.02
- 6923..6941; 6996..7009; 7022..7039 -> -0.04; 7.09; 7.27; 7.01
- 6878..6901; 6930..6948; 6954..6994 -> 0.01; 7.26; 7.08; 7.08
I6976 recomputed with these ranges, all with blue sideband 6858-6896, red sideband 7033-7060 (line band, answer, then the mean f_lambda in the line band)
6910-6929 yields 0.64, 6.89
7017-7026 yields -0.14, 7.33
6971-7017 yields 0.67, 7.09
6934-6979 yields -0.19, 7.19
